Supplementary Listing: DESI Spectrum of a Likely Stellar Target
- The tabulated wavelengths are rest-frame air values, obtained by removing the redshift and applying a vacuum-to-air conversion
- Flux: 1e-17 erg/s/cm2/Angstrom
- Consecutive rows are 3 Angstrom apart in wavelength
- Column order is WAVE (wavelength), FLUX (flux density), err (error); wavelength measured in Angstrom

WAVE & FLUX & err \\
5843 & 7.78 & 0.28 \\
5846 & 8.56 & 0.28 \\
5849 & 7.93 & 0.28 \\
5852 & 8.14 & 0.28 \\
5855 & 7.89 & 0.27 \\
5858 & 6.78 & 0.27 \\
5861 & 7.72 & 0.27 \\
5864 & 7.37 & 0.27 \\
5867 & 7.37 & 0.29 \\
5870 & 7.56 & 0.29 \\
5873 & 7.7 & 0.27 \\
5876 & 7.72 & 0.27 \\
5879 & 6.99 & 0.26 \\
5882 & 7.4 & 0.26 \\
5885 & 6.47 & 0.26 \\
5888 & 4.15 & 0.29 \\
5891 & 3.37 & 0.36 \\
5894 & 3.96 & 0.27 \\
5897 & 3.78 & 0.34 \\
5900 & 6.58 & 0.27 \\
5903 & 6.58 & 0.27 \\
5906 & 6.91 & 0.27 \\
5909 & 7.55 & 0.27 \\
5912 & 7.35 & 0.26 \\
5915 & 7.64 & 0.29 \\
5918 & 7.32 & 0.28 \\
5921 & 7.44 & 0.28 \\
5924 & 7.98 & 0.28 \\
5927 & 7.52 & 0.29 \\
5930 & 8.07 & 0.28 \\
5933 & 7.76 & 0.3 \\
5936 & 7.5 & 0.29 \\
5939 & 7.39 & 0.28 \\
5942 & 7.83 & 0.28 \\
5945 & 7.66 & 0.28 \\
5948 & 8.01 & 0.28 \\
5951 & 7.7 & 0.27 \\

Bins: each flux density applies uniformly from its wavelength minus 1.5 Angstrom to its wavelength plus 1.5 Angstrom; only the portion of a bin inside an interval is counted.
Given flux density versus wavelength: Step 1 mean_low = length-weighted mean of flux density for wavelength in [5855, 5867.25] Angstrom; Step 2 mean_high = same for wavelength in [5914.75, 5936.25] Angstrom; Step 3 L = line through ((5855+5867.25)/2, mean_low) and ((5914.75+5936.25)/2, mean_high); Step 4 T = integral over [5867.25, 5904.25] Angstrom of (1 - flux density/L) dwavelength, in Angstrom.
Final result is 7.0 Angstrom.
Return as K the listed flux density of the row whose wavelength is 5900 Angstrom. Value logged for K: 6.58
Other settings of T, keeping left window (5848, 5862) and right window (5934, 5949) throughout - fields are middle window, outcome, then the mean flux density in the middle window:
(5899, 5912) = 1.2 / 6.97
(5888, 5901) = 5.7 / 4.31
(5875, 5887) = 1.1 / 7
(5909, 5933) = 0.2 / 7.62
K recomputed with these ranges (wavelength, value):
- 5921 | 7.44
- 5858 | 6.78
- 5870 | 7.56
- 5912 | 7.35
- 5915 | 7.64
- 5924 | 7.98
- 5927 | 7.52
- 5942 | 7.83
